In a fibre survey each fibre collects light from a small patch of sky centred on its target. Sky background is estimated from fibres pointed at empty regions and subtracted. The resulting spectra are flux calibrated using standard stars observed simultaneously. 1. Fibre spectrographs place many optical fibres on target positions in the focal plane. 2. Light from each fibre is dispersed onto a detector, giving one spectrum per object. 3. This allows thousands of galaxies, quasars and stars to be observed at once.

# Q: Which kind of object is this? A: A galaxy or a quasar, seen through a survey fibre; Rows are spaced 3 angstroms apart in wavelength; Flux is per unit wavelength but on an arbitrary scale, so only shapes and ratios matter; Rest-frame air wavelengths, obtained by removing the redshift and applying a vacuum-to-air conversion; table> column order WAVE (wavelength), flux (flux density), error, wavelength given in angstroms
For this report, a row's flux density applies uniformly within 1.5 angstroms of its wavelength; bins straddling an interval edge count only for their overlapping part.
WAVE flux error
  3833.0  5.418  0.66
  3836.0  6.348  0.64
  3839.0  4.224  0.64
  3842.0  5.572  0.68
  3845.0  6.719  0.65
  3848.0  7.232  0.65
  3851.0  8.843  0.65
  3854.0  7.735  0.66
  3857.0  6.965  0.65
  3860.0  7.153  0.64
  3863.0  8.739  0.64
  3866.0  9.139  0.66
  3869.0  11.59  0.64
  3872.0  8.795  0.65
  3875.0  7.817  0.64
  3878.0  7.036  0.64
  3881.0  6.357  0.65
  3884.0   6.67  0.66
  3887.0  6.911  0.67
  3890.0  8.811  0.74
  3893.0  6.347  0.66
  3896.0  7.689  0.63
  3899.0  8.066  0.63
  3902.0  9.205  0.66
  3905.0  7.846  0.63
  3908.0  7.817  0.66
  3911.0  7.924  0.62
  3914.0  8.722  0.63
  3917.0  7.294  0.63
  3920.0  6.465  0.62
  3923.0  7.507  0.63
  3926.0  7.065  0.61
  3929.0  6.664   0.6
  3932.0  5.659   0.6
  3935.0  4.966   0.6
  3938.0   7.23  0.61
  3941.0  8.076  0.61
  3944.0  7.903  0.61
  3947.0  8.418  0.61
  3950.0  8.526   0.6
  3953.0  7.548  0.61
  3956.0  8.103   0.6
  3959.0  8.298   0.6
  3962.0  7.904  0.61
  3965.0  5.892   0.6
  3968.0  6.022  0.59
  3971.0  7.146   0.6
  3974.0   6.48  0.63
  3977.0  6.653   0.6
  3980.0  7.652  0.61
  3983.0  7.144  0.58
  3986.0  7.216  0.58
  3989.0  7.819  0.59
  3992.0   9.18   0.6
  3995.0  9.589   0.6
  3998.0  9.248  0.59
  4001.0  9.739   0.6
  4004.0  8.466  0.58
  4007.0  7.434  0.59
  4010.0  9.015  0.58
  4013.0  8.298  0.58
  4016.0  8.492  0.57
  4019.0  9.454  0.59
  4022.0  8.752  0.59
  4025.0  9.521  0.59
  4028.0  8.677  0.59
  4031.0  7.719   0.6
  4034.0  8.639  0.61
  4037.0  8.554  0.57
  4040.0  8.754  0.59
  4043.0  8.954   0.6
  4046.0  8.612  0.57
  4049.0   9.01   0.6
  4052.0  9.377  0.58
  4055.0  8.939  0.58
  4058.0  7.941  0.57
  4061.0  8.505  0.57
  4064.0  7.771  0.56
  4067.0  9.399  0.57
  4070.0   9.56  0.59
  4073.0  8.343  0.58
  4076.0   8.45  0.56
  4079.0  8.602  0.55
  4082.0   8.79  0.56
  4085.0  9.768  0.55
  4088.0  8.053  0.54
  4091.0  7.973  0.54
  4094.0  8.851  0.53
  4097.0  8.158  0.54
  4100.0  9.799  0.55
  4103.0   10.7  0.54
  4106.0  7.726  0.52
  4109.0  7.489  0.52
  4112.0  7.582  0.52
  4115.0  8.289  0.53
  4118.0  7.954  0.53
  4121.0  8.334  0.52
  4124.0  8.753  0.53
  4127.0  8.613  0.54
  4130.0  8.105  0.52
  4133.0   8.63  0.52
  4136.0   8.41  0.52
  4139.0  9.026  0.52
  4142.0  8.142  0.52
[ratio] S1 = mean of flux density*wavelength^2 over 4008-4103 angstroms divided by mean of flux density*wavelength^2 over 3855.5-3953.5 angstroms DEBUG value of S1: 1.23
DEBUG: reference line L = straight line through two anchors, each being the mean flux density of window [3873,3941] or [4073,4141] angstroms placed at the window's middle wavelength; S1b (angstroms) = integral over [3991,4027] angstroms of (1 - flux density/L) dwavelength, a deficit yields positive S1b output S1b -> -4.5 angstroms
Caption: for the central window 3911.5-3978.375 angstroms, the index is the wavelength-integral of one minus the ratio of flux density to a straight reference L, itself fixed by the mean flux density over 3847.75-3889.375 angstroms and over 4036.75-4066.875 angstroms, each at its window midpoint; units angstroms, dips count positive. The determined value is 8.5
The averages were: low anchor 7.97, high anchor 8.68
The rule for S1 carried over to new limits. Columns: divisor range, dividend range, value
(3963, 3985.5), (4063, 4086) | 1.37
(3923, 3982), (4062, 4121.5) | 1.28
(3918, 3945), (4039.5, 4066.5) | 1.35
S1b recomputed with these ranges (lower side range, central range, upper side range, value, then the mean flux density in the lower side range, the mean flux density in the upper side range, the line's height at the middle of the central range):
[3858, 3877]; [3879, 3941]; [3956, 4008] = 8.30 angstroms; 8.77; 7.77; 8.4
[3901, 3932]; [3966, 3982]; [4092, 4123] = 2.14 angstroms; 7.53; 8.48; 7.82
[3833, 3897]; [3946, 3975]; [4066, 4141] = 1.66 angstroms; 7.41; 8.61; 7.89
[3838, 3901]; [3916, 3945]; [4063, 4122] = 3.69 angstroms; 7.58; 8.59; 7.86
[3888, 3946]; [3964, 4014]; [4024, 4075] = 1.88 angstroms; 7.44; 8.71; 8.13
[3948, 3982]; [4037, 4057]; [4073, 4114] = -1.86 angstroms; 7.31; 8.6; 8.13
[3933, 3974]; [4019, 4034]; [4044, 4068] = -0.81 angstroms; 7.33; 8.68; 8.3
